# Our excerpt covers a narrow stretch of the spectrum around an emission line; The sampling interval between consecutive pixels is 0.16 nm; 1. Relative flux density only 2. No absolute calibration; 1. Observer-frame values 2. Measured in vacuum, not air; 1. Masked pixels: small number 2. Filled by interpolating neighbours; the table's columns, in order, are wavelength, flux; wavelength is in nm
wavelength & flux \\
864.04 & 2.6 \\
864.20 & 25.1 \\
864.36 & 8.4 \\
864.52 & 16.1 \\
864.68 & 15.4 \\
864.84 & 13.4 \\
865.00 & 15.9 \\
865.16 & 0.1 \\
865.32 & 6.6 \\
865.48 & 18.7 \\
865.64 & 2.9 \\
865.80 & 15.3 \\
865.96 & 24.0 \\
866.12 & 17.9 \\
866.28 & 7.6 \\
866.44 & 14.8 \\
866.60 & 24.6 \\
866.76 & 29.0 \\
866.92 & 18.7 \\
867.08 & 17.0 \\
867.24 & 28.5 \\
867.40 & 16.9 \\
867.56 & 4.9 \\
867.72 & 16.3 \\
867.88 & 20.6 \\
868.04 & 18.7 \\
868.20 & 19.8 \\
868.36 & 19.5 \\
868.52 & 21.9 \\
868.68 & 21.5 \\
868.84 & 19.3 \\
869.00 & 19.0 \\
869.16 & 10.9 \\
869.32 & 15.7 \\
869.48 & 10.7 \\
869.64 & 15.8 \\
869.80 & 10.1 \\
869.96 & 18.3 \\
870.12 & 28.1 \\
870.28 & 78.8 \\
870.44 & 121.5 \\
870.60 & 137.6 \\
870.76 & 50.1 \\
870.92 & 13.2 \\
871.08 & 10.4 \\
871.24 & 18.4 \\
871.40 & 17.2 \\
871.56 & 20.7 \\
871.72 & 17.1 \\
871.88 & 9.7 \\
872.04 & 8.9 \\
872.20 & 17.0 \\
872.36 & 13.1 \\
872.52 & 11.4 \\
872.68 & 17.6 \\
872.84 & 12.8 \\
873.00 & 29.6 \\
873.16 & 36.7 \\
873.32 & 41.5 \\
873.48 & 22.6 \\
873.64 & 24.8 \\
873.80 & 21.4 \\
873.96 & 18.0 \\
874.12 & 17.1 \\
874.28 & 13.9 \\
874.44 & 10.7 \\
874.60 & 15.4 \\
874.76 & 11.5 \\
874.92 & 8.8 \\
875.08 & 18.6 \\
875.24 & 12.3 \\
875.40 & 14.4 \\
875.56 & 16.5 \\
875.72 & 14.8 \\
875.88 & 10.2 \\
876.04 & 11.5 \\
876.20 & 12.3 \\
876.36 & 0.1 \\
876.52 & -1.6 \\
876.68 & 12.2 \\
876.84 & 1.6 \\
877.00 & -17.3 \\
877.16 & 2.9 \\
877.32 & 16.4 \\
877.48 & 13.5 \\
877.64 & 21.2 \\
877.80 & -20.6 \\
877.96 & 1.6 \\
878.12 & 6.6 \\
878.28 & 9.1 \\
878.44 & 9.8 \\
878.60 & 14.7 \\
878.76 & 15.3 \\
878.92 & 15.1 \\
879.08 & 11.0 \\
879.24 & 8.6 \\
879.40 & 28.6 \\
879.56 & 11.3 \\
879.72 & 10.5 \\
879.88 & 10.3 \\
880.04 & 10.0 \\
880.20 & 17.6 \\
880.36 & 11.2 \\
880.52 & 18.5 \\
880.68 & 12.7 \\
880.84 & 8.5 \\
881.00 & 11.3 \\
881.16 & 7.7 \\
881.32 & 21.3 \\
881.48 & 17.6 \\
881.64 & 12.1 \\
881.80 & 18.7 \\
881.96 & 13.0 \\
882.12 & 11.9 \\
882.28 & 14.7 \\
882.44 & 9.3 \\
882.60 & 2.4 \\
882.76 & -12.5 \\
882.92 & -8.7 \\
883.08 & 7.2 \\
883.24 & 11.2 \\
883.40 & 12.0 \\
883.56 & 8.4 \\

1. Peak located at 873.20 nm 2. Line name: [N II] 6583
